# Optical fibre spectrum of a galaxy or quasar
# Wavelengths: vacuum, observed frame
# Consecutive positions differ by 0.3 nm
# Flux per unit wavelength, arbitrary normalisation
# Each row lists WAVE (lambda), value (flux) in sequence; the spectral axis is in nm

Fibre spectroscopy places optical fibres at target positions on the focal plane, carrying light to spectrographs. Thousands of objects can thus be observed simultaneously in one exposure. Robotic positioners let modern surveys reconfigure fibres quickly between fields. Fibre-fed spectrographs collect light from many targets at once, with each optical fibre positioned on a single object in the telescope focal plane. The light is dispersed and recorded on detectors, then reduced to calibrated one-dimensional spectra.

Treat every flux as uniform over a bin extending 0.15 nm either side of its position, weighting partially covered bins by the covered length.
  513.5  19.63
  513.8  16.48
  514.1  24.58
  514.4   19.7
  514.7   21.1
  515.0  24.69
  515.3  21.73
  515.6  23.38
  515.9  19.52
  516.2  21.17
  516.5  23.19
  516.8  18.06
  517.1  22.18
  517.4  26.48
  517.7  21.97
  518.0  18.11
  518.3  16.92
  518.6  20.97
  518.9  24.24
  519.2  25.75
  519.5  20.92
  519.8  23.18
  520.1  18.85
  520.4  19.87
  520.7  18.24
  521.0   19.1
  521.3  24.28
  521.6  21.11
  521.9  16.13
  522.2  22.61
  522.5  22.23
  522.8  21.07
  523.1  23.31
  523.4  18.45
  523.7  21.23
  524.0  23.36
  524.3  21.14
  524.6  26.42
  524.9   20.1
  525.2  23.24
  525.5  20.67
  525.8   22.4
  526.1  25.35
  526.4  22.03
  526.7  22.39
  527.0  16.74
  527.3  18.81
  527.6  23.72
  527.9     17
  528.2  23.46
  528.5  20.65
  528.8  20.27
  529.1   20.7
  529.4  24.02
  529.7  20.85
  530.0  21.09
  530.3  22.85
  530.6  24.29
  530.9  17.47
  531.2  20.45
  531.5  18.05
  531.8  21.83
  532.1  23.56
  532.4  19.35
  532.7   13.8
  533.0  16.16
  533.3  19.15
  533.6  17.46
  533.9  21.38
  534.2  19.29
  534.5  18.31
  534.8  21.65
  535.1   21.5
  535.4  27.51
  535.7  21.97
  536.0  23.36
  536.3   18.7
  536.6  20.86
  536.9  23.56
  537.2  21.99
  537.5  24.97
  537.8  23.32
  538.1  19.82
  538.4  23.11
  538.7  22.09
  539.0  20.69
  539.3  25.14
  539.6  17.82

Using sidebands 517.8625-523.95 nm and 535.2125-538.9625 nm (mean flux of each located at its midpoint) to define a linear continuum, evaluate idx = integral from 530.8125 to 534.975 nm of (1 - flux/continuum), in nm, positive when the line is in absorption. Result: 0.55 nm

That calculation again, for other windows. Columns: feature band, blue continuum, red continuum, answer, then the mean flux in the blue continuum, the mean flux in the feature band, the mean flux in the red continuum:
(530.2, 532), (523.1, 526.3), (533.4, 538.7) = 0.09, 22.3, 20.8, 21.7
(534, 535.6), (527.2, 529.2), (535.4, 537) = 0.02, 20.7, 21.7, 22.2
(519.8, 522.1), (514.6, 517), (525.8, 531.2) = 0.16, 21.6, 19.9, 21.3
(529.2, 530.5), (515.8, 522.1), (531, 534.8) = -0.18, 21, 22.2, 19.1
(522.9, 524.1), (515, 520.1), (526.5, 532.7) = -0.01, 21.7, 21.5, 20.7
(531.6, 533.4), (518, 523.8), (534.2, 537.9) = 0.24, 20.9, 18.9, 22.2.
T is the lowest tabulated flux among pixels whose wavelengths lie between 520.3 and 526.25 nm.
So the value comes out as 16.13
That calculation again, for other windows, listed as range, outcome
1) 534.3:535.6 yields 18.31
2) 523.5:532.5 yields 16.74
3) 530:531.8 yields 17.47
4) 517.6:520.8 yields 16.92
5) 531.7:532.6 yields 19.35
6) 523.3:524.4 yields 18.45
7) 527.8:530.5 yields 17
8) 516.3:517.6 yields 18.06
